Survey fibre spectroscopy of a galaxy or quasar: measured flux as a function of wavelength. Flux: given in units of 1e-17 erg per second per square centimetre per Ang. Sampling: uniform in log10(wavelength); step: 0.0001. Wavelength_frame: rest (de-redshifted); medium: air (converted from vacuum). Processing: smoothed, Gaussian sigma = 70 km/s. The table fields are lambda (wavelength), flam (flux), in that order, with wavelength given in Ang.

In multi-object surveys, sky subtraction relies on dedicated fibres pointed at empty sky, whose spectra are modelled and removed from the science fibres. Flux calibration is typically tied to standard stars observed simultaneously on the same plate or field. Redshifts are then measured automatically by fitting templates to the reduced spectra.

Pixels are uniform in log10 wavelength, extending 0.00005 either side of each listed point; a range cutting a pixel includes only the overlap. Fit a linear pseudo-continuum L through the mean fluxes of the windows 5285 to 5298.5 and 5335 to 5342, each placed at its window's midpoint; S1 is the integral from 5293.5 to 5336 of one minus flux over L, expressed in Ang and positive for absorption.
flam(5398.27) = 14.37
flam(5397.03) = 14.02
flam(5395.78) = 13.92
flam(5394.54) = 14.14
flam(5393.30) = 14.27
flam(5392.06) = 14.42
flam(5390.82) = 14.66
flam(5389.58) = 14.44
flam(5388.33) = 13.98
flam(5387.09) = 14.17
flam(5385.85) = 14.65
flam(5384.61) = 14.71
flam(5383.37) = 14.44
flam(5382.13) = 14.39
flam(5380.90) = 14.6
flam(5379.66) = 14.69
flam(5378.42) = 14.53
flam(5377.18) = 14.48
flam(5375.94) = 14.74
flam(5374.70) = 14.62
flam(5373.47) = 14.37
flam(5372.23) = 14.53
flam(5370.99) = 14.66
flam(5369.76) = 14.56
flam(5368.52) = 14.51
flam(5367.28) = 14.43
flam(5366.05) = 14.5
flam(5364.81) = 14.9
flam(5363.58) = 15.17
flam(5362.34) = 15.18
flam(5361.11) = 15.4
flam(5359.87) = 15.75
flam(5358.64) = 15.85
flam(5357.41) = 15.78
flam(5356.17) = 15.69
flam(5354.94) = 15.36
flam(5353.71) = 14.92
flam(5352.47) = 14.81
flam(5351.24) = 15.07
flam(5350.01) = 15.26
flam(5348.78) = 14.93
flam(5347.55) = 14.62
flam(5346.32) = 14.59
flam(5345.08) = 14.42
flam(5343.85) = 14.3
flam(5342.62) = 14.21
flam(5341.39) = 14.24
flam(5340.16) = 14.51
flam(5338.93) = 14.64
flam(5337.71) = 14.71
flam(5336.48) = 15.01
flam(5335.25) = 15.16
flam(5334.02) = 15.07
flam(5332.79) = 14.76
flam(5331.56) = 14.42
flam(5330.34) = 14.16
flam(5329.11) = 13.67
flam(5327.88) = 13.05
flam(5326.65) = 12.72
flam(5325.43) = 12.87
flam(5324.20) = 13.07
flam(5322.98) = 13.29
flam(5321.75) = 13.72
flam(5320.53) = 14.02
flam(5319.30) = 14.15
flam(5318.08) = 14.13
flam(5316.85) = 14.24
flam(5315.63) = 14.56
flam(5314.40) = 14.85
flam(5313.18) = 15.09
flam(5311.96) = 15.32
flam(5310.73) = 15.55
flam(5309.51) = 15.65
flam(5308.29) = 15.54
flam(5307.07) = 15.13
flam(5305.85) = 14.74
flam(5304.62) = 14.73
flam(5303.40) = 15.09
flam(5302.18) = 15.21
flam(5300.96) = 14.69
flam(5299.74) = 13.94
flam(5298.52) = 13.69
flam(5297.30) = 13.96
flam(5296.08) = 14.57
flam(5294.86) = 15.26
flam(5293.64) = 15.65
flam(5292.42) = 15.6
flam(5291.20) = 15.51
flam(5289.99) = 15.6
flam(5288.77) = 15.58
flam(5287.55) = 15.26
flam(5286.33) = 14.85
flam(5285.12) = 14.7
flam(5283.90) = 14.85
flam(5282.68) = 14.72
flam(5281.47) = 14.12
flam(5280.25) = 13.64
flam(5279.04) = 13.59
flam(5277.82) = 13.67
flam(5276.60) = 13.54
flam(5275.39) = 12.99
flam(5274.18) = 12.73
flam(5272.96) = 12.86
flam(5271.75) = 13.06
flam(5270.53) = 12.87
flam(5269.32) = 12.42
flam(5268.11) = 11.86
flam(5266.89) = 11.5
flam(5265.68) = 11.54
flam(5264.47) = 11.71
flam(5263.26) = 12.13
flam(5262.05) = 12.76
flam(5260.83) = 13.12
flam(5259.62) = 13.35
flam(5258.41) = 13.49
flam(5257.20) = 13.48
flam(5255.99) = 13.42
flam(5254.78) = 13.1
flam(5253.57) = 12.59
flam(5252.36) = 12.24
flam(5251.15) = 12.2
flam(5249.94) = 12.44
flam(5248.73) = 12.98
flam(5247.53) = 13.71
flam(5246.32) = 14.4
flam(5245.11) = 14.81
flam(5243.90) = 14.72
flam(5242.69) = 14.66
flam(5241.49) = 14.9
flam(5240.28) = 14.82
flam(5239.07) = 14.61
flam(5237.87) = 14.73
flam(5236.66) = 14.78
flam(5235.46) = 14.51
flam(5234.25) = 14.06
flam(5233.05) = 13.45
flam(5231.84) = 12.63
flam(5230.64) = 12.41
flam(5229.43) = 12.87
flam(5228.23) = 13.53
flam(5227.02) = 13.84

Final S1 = 1.3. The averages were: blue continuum 15.1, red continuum 14.7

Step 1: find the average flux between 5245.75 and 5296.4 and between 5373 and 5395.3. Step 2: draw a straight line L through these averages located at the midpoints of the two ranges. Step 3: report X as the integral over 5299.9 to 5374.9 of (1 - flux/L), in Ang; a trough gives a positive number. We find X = -3.01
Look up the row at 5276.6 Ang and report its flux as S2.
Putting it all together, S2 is 13.54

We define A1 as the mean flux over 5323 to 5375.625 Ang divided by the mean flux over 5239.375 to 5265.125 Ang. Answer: 1.09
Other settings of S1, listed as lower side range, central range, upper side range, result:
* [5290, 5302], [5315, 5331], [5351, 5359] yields 1.5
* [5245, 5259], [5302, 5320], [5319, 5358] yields -1.2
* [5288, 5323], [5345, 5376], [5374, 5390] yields -0.8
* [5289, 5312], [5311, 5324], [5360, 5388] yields 0.5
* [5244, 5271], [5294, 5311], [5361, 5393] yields -1.7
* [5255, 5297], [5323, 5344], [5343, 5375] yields 0.6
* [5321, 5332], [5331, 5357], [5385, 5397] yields -2.2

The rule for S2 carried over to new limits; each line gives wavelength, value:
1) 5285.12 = 14.7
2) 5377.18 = 14.48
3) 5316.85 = 14.24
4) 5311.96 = 15.32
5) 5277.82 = 13.67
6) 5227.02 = 13.84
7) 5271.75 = 13.06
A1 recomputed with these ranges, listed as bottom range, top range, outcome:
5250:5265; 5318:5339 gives 1.10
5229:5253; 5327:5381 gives 1.07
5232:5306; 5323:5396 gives 1.05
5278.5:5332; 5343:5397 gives 1.01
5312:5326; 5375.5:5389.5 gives 1.03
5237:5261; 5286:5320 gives 1.09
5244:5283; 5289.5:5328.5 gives 1.11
